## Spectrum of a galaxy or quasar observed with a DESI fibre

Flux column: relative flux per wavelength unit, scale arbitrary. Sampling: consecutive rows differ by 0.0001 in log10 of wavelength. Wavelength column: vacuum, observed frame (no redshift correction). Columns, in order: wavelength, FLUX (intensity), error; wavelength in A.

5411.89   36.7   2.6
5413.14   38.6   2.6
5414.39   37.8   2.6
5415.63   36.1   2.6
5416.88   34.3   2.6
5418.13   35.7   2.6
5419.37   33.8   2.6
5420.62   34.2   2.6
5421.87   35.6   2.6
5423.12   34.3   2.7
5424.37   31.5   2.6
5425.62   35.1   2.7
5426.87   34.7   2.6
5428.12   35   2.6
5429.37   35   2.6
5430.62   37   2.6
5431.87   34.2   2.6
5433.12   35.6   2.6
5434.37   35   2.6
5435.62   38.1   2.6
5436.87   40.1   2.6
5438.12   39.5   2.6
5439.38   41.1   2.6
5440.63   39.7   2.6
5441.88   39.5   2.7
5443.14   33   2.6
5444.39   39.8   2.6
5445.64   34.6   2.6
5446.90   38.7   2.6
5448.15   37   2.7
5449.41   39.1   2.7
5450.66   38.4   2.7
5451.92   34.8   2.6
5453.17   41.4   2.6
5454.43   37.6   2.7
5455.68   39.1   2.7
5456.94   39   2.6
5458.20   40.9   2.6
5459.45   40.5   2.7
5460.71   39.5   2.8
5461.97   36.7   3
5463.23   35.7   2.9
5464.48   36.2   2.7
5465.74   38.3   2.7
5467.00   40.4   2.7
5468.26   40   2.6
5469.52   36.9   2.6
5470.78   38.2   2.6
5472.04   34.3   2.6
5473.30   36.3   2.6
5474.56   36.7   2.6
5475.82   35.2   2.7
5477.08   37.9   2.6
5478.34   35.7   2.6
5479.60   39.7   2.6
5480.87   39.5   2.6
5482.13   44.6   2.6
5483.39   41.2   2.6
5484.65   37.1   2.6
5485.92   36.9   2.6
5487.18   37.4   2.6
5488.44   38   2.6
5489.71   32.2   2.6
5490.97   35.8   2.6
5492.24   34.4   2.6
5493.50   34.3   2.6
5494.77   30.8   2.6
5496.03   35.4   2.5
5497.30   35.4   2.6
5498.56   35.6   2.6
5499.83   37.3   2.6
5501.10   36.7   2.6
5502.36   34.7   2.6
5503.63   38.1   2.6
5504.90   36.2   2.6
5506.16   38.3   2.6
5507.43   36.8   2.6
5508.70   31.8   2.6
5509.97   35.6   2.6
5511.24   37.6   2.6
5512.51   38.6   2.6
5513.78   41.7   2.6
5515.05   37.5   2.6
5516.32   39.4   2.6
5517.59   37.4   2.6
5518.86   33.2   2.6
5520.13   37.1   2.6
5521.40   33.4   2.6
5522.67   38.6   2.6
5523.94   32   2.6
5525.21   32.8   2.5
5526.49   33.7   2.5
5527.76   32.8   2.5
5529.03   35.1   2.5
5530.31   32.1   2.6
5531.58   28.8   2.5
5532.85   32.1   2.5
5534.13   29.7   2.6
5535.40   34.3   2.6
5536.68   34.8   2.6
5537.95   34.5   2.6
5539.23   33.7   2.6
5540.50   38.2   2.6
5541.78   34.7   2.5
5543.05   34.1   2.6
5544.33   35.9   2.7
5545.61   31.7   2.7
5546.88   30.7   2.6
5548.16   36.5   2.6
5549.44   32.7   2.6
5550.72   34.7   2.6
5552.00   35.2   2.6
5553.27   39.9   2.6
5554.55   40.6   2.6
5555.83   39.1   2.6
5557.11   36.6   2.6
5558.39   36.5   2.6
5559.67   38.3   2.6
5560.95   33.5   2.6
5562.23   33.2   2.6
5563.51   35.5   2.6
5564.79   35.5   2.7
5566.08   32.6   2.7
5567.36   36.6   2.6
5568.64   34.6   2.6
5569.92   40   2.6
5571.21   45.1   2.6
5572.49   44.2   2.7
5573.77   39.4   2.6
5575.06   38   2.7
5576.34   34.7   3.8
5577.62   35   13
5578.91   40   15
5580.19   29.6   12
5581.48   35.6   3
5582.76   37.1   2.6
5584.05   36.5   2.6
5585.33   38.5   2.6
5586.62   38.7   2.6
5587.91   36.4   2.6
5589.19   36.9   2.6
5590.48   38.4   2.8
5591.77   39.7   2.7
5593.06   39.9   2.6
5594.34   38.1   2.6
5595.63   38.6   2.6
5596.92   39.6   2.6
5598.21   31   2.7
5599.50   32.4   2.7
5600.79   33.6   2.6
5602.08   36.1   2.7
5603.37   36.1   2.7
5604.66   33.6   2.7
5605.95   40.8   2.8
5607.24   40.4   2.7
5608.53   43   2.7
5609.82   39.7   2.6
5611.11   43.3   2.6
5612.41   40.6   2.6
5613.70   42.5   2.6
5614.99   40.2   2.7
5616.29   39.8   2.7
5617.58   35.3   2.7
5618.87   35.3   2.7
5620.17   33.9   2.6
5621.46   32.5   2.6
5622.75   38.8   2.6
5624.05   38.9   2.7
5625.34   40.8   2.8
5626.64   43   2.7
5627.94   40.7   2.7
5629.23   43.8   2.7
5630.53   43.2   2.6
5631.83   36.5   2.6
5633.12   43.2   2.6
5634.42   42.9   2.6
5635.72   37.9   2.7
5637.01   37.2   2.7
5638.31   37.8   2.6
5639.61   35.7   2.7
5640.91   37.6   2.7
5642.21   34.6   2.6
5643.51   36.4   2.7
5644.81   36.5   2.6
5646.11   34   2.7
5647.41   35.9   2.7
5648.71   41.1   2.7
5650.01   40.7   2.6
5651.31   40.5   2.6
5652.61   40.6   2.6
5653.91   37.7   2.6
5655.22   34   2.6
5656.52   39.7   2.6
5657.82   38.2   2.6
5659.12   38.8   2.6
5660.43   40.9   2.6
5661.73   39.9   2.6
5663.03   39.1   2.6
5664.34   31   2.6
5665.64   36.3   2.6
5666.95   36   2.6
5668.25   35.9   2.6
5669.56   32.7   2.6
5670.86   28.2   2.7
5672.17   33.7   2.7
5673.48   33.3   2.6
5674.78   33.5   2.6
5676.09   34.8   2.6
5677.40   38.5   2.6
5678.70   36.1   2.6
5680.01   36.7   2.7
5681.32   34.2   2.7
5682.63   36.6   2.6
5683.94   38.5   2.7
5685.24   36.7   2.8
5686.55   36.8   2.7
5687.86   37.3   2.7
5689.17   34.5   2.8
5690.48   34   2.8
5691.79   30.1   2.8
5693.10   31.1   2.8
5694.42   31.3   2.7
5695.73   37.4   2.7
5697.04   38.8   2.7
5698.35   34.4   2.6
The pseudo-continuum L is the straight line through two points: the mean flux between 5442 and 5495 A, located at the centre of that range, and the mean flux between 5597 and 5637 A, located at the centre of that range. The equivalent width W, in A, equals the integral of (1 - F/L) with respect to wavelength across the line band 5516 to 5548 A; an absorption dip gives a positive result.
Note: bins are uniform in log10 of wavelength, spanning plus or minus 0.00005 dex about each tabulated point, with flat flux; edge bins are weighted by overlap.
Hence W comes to 3.4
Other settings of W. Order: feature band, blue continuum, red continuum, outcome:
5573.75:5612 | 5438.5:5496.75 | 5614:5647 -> 0.8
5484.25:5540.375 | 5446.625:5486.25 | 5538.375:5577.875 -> 3.1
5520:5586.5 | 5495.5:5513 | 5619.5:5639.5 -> 3.5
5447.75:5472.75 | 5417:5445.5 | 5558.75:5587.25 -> -1.3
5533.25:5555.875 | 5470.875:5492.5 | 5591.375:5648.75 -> 1.7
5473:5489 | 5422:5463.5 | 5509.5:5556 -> -0.8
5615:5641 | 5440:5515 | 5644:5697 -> -1.7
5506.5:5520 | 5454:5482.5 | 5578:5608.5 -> 0.3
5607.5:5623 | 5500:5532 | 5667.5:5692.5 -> -1.6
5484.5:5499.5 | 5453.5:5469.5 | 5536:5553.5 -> 0.8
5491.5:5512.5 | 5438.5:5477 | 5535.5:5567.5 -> 0.6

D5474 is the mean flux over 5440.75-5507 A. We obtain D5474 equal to 37.3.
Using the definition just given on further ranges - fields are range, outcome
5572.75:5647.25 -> 37.9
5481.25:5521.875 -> 36.6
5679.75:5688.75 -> 36.6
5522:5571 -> 34.9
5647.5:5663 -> 39.2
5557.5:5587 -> 36.9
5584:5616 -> 38.2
